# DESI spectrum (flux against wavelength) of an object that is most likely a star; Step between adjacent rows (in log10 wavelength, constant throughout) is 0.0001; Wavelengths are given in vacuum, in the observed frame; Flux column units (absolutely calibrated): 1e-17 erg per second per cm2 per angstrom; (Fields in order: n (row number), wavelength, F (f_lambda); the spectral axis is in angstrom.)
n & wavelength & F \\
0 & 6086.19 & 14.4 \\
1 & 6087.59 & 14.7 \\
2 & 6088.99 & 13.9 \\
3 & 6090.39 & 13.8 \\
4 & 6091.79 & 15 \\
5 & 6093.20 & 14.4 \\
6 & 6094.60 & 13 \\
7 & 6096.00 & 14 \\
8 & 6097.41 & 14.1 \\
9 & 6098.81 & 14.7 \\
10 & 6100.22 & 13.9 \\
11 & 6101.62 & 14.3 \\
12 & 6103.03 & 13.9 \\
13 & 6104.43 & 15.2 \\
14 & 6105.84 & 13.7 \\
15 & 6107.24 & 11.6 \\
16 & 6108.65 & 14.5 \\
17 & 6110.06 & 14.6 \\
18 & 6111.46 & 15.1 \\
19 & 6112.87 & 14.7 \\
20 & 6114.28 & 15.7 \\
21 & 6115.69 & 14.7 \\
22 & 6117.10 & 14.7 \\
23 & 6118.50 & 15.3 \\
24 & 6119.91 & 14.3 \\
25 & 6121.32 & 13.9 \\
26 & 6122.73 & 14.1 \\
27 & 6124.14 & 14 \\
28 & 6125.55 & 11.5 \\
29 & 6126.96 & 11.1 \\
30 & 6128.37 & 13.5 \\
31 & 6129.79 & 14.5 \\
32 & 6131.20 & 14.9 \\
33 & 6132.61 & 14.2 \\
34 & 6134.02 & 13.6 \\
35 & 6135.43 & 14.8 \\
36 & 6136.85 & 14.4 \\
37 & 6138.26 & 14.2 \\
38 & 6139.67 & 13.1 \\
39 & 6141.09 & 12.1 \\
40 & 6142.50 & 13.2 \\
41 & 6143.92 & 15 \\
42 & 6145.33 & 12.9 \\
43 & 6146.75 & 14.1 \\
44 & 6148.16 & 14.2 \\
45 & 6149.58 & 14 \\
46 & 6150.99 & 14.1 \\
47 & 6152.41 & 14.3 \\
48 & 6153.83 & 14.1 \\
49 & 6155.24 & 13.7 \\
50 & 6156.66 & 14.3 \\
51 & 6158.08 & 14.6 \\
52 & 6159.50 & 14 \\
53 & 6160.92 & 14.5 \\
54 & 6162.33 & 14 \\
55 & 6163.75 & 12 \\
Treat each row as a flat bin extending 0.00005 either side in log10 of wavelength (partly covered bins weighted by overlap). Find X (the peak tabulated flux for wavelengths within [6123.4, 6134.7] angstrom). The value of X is 14.9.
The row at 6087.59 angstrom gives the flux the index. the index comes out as 14.7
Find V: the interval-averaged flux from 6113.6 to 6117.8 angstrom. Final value 15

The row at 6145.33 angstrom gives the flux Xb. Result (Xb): 12.9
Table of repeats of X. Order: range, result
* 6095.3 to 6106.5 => 15.2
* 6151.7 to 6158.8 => 14.6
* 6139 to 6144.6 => 15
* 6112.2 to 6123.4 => 15.7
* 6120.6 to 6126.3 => 14.1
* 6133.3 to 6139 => 14.8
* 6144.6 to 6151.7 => 14.2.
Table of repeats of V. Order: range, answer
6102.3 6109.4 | 13.8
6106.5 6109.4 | 13.1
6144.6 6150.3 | 13.8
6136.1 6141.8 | 13.5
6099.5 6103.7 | 14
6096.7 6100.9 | 14.2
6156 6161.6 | 14.3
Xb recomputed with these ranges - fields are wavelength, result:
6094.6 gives 13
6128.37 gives 13.5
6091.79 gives 15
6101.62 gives 14.3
